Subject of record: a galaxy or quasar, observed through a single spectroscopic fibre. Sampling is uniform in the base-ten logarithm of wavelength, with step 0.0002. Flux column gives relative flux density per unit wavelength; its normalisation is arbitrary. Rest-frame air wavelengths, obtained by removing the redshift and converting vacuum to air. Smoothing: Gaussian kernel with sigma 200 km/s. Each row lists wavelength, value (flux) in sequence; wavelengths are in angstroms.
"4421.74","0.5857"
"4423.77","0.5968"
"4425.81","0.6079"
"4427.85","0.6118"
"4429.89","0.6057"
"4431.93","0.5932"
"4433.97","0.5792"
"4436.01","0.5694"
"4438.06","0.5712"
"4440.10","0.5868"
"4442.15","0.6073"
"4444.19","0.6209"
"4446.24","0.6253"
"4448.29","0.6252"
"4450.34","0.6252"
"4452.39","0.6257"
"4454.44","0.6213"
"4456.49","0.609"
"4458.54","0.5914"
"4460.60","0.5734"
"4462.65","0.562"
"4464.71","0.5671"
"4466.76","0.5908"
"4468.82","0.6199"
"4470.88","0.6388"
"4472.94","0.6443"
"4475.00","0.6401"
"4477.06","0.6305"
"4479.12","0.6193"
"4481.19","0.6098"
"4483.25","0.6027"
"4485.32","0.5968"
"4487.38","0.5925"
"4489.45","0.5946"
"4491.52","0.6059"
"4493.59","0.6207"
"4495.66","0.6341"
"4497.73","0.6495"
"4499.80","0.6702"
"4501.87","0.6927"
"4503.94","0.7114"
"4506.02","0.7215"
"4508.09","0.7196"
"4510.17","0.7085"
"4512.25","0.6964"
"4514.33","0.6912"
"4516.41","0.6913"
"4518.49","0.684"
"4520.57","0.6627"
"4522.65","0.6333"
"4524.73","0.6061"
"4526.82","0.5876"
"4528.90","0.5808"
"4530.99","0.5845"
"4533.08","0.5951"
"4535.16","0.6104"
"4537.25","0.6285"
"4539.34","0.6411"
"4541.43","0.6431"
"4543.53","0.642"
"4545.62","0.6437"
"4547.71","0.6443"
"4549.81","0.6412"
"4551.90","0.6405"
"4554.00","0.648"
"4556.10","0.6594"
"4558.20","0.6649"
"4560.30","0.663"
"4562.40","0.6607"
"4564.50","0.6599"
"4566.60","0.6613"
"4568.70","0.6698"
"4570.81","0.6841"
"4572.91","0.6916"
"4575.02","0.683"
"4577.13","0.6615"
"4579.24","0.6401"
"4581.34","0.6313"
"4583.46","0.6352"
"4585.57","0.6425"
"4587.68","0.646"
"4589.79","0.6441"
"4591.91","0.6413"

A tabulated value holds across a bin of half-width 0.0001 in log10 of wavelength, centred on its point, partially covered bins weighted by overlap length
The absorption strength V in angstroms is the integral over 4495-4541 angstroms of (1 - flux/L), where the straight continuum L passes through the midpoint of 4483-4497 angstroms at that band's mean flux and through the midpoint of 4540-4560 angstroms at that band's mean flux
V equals -2.1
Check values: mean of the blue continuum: 0.608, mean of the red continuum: 0.648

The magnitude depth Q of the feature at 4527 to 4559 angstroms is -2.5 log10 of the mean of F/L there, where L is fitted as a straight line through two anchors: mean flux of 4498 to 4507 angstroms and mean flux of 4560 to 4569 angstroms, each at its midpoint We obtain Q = 0.07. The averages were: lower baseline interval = 0.695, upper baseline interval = 0.663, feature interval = 0.63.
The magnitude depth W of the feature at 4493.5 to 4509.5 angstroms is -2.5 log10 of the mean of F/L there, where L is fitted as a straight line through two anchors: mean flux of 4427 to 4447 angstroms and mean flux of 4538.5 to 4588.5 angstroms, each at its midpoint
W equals -0.09 mag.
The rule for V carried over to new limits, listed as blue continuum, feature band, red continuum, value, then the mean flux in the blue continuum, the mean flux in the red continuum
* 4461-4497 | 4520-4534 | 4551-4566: 0.7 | 0.61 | 0.657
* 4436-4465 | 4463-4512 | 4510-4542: -1.5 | 0.6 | 0.638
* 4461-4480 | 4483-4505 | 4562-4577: -0.3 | 0.611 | 0.673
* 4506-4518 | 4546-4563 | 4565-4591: 0.5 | 0.702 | 0.657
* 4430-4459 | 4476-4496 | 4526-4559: 0.1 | 0.604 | 0.628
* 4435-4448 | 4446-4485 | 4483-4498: -0.4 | 0.598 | 0.611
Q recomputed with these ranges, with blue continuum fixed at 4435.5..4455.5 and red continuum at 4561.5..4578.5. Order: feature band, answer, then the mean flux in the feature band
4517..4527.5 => 0.01 mag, 0.639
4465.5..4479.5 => -0.01 mag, 0.626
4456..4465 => 0.07 mag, 0.58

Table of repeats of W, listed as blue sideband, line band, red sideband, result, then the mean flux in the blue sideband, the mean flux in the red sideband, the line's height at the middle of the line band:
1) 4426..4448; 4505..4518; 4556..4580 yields -0.11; 0.598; 0.667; 0.637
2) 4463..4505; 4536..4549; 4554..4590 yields 0.01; 0.626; 0.659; 0.648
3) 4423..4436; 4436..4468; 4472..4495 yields 0.01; 0.597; 0.614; 0.604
